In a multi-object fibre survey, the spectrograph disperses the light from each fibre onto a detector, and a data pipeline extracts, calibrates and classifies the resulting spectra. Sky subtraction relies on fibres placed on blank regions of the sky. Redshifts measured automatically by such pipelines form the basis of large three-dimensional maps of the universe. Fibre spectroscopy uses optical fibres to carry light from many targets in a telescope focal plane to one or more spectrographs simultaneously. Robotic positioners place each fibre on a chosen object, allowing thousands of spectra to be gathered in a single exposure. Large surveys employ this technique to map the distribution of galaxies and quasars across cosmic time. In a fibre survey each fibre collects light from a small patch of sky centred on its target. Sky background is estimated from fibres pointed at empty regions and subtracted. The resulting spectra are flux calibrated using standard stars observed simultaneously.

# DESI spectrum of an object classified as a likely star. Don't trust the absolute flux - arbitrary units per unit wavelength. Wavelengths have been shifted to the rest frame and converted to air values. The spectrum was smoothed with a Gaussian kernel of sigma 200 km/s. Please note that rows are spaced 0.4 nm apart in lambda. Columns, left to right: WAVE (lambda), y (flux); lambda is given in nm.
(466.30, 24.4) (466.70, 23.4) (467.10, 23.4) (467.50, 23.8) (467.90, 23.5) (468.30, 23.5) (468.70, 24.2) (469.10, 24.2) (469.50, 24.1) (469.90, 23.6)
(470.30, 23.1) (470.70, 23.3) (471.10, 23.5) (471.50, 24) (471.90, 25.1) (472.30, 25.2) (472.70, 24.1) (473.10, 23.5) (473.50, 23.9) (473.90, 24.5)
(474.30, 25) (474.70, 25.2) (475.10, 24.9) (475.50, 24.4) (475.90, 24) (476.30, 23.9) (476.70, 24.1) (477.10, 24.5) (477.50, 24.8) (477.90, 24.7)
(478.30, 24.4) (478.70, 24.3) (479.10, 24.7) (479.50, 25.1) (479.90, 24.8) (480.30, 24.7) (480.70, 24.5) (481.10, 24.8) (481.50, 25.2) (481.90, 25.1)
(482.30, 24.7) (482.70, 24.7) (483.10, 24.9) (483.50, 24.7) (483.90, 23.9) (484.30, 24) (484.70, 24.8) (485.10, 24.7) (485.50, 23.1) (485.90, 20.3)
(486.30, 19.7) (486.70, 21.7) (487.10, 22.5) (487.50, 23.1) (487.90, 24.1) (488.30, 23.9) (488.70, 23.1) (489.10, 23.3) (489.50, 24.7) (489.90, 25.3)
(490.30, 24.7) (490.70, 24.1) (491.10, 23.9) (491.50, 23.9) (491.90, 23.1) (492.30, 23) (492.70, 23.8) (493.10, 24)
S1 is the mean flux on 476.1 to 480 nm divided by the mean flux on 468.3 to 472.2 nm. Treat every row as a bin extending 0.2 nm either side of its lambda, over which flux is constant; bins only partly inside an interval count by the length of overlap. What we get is 1.03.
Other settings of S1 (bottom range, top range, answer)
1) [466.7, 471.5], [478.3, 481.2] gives 1.04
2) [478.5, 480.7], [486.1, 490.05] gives 0.94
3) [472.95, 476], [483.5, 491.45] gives 0.96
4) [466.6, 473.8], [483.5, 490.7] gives 0.98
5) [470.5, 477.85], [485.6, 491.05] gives 0.95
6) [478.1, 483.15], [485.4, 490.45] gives 0.93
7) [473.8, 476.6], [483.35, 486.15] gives 0.96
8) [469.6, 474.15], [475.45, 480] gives 1.02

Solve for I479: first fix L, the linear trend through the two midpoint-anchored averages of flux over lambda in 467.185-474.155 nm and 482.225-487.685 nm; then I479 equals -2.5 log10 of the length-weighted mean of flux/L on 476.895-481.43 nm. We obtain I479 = -0.05 mag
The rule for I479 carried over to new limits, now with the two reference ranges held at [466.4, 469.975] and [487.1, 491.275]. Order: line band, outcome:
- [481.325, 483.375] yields -0.045 mag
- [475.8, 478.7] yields -0.023 mag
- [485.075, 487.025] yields 0.106 mag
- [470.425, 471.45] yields 0.015 mag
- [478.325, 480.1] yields -0.037 mag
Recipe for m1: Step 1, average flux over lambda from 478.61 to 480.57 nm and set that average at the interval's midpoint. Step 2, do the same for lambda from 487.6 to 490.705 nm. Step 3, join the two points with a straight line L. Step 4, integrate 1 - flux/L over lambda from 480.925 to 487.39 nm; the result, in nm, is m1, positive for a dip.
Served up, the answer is 0.21 nm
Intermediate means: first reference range 24.7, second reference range 24.1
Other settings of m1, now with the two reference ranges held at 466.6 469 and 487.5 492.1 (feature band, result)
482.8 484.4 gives -0.04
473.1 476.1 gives -0.09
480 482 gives -0.08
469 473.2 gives -0.05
